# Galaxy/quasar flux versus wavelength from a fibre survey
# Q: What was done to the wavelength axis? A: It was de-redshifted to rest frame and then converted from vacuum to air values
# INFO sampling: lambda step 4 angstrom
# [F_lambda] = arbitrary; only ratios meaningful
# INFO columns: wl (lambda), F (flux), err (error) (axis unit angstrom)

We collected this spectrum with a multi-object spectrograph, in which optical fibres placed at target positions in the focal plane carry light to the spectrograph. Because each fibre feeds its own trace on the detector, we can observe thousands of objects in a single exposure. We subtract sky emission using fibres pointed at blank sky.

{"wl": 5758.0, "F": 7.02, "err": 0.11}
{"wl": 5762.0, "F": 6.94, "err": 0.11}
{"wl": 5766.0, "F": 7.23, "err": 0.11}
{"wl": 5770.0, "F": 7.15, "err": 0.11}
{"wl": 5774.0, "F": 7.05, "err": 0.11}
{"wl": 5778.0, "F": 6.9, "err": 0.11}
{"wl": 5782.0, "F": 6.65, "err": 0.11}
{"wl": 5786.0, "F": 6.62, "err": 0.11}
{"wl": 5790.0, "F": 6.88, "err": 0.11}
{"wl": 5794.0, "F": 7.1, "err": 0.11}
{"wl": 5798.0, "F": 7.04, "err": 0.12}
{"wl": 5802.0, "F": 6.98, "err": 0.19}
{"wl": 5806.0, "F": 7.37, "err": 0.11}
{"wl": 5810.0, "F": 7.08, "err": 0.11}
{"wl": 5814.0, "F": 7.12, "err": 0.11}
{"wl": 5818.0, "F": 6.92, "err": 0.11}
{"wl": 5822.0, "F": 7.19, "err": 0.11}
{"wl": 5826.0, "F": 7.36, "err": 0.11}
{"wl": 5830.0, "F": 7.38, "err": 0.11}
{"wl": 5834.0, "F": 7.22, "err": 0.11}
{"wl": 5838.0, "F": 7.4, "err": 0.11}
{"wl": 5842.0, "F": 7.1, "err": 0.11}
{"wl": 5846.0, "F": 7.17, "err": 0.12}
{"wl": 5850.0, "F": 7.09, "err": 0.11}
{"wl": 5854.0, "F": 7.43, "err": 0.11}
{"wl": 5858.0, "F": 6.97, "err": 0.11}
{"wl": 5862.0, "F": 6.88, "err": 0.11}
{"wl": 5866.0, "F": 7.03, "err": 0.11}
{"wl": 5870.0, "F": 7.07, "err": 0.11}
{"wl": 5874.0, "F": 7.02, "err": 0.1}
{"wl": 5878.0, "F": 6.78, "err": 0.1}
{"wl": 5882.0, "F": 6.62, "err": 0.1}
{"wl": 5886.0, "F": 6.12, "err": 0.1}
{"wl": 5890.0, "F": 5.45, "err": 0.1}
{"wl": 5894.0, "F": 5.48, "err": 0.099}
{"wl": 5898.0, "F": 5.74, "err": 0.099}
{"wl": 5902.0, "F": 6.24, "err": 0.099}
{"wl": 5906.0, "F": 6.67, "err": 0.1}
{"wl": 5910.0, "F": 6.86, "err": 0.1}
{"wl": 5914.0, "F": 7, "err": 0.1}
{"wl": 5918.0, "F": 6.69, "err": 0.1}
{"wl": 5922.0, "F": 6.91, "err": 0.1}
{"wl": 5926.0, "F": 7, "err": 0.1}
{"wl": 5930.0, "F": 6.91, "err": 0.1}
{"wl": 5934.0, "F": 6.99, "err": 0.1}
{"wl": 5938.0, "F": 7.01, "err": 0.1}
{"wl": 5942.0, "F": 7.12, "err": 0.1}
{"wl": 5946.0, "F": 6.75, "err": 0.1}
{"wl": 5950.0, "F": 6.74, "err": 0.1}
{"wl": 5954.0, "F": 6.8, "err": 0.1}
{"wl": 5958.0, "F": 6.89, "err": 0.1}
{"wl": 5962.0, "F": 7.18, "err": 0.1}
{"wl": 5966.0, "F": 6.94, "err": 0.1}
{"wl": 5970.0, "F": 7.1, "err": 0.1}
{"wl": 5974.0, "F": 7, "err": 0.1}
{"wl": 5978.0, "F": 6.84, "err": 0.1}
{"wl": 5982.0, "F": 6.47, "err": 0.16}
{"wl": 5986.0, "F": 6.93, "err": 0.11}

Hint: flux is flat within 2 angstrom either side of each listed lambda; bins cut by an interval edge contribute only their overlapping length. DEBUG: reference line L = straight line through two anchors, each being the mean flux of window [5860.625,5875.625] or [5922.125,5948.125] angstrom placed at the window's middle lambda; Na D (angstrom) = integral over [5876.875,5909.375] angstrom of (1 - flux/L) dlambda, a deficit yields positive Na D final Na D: 3.89 angstrom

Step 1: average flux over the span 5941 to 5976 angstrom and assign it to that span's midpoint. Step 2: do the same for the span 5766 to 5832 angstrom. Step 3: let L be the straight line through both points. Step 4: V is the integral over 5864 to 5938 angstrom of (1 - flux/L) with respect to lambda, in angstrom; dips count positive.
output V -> 4.1 angstrom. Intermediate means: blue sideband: 7.05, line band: 6.6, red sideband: 6.94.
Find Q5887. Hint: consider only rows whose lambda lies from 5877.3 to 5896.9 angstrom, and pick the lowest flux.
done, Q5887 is 5.45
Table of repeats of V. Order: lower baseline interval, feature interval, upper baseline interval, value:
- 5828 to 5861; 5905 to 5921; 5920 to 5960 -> 0.4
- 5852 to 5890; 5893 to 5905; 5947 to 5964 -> 1.6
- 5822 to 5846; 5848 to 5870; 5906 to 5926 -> 0.2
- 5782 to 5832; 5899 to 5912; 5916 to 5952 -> 0.8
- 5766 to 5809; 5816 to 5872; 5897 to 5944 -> -2.1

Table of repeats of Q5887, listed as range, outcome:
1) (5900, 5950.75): 6.24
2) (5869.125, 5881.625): 6.78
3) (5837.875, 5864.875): 6.88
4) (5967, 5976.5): 7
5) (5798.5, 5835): 6.92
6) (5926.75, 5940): 6.91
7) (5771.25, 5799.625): 6.62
